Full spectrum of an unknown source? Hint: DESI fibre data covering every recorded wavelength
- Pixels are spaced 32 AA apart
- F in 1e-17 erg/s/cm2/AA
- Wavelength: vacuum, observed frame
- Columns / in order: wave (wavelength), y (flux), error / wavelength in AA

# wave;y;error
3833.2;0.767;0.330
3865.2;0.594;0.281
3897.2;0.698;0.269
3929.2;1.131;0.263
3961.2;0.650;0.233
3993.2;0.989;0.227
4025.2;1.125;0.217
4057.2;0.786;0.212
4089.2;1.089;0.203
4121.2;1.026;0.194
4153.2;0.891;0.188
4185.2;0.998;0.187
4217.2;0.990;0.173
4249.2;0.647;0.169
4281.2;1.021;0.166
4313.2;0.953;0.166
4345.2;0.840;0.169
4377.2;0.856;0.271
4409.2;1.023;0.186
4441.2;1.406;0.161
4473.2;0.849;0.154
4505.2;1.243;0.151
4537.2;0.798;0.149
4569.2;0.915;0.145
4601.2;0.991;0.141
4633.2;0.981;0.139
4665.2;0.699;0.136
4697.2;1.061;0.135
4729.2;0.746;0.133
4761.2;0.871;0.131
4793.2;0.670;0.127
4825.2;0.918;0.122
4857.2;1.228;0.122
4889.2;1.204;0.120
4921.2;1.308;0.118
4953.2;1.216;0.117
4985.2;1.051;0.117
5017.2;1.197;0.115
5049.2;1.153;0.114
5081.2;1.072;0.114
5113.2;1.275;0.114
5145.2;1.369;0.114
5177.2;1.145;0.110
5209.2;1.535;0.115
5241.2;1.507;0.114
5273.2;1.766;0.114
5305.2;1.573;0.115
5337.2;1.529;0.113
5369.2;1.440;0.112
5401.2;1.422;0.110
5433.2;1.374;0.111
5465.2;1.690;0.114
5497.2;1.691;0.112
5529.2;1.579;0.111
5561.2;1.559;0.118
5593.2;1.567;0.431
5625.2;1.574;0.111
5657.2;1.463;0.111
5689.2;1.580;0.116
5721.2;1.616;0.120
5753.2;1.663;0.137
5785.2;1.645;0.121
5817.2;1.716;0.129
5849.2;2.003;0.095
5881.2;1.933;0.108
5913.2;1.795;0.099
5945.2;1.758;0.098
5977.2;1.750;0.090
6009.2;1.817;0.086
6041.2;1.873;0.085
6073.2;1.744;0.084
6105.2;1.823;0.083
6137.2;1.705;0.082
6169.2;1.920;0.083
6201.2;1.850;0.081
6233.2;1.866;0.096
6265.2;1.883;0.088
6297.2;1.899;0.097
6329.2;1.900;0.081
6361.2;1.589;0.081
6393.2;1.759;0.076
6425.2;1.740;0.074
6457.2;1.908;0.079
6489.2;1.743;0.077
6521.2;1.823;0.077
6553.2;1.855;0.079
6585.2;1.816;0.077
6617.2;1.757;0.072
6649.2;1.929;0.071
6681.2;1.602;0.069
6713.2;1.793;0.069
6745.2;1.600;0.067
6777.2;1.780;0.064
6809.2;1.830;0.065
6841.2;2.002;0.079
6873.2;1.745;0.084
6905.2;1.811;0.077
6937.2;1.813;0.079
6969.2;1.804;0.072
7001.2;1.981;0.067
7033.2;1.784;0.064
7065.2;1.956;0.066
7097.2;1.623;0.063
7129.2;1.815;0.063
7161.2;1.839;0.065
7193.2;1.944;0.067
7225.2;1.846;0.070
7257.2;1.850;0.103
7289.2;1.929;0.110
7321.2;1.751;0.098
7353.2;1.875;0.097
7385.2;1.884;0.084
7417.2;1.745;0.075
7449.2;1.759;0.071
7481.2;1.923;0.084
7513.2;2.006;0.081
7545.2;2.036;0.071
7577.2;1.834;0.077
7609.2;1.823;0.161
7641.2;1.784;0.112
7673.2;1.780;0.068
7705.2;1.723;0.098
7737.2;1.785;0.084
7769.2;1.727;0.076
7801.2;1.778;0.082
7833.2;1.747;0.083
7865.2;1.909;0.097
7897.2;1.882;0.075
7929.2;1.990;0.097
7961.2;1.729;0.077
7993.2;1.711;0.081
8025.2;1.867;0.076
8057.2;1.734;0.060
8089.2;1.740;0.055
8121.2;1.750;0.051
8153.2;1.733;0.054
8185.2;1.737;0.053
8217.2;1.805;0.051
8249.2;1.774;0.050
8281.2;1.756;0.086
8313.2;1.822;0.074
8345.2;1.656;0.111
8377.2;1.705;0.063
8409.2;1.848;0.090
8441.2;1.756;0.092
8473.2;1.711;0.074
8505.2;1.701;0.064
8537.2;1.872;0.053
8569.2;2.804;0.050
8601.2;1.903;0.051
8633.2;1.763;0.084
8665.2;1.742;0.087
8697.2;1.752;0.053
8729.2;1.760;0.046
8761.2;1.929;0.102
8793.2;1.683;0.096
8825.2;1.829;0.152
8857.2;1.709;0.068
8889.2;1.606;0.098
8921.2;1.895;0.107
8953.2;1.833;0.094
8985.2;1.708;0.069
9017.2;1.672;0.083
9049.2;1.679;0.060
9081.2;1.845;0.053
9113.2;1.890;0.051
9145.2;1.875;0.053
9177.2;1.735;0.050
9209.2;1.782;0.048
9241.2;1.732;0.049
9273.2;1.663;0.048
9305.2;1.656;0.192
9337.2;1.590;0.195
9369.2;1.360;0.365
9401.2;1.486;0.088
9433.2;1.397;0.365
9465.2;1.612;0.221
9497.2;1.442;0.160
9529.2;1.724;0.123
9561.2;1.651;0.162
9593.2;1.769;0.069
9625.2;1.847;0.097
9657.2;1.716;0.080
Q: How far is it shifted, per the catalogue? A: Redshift 0.304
